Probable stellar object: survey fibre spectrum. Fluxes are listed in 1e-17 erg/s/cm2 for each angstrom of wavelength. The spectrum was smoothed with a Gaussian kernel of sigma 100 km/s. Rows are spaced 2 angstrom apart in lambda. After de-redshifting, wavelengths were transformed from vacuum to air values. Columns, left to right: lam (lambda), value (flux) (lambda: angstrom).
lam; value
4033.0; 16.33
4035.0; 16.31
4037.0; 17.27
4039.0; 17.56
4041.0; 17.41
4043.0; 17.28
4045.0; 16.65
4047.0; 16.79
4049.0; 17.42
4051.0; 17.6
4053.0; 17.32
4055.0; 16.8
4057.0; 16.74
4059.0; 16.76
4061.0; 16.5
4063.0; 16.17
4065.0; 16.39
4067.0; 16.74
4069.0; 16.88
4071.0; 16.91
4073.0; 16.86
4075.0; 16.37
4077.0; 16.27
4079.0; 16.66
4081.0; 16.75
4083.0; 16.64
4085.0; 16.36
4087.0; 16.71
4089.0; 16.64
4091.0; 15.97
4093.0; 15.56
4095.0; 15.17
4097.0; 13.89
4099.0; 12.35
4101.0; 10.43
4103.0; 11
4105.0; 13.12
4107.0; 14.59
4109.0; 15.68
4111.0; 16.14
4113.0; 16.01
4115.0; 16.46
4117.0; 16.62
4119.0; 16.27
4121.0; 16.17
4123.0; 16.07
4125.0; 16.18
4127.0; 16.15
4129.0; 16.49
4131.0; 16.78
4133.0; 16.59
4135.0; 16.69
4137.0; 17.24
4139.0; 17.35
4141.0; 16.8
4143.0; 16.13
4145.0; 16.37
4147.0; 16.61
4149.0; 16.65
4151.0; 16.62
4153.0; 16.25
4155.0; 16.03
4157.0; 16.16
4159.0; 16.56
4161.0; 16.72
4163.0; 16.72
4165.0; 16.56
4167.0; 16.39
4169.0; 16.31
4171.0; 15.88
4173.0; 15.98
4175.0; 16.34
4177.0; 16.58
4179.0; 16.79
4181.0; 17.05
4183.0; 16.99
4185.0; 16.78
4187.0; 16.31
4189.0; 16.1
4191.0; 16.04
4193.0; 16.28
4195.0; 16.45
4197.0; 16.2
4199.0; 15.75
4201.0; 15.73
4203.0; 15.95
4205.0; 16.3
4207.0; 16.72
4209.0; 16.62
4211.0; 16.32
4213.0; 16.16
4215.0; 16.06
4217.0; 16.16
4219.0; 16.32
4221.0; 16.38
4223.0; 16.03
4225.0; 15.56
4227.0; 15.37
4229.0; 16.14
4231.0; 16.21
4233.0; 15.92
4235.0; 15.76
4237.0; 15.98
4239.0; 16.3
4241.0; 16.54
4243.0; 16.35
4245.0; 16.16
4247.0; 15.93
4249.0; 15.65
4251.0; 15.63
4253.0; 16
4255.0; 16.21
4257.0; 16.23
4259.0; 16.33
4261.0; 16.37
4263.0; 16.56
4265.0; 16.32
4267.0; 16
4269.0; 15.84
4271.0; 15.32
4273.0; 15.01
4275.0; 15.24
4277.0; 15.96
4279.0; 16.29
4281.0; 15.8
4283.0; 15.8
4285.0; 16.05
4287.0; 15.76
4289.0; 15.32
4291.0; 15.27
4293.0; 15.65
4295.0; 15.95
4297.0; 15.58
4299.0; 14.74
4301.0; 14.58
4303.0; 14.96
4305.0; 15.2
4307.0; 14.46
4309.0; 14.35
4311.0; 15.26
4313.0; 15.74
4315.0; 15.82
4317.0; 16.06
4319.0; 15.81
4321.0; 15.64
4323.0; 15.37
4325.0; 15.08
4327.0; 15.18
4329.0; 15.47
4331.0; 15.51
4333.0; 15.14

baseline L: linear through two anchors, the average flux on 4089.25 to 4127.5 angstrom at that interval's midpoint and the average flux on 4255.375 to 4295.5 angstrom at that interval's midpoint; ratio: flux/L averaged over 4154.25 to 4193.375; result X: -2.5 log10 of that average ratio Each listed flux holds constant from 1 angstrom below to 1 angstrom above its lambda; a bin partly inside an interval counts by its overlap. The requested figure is -0.08 mag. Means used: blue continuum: 15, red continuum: 15.9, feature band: 16.4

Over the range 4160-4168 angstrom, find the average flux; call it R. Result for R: 16.6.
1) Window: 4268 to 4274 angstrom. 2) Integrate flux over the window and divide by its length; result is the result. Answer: 15.4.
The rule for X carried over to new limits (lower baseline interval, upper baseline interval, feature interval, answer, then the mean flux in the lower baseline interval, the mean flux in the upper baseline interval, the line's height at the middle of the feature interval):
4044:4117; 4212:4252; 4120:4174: -0.03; 15.9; 16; 15.9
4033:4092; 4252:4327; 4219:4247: -0.01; 16.8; 15.6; 15.9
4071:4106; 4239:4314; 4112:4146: -0.08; 15.2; 15.7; 15.3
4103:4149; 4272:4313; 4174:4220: -0.04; 16.1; 15.4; 15.8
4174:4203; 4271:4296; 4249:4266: -0.02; 16.4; 15.7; 15.9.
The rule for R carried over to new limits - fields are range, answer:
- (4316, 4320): 15.9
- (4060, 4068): 16.4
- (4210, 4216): 16.2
